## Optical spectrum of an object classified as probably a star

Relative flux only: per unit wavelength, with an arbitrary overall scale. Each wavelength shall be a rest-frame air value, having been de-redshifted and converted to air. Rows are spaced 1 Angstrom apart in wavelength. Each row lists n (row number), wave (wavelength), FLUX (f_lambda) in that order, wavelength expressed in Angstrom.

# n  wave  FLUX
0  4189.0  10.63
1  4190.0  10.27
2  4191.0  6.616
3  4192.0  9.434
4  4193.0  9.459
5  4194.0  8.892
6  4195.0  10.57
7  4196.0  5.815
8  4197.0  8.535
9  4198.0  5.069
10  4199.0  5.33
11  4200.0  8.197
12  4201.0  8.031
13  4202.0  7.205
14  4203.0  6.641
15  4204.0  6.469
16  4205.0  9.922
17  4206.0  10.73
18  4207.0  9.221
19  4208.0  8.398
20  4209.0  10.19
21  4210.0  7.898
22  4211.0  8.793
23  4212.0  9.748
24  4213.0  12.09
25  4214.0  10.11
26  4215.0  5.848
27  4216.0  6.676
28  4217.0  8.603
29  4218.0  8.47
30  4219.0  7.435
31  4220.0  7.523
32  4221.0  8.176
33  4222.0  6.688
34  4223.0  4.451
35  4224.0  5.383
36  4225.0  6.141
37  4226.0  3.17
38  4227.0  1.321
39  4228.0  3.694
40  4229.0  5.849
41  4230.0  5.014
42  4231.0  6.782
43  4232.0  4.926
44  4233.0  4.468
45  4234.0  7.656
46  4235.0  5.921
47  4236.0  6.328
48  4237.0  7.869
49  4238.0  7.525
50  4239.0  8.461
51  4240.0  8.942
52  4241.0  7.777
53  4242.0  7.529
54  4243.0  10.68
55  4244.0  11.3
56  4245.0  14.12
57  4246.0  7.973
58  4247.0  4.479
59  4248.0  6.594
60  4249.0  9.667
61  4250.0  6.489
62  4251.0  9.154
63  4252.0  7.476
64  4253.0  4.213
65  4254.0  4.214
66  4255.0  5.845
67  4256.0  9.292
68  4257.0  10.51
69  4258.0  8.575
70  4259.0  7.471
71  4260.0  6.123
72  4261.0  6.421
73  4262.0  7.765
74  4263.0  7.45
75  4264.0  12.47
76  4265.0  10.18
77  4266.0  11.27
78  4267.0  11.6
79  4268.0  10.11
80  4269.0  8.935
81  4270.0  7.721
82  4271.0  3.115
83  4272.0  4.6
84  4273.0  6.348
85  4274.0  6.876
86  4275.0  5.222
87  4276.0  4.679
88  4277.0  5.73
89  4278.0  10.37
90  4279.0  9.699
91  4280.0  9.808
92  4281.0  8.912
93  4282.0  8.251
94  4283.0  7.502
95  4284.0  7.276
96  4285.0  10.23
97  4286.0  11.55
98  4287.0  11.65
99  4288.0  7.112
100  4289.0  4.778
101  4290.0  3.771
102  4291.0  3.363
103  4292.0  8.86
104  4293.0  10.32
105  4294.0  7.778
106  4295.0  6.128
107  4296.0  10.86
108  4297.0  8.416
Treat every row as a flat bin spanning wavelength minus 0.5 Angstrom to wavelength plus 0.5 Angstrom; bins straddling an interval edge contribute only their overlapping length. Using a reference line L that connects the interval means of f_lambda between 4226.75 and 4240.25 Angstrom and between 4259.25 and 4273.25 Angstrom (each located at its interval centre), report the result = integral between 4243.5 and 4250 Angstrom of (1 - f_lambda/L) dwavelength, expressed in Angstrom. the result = -1.8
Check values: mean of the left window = 6.09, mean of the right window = 8.17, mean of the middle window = 8.83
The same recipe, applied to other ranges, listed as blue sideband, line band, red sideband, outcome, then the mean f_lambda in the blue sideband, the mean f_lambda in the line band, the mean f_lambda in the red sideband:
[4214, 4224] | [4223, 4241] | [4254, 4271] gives 4.14 Angstrom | 7.16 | 5.86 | 8.55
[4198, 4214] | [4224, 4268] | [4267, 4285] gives 2.63 Angstrom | 8.53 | 7.46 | 7.56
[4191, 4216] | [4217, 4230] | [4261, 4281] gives 3.94 Angstrom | 8.37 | 5.78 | 8.08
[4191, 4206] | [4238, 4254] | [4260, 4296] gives -0.50 Angstrom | 7.88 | 8.17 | 7.95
